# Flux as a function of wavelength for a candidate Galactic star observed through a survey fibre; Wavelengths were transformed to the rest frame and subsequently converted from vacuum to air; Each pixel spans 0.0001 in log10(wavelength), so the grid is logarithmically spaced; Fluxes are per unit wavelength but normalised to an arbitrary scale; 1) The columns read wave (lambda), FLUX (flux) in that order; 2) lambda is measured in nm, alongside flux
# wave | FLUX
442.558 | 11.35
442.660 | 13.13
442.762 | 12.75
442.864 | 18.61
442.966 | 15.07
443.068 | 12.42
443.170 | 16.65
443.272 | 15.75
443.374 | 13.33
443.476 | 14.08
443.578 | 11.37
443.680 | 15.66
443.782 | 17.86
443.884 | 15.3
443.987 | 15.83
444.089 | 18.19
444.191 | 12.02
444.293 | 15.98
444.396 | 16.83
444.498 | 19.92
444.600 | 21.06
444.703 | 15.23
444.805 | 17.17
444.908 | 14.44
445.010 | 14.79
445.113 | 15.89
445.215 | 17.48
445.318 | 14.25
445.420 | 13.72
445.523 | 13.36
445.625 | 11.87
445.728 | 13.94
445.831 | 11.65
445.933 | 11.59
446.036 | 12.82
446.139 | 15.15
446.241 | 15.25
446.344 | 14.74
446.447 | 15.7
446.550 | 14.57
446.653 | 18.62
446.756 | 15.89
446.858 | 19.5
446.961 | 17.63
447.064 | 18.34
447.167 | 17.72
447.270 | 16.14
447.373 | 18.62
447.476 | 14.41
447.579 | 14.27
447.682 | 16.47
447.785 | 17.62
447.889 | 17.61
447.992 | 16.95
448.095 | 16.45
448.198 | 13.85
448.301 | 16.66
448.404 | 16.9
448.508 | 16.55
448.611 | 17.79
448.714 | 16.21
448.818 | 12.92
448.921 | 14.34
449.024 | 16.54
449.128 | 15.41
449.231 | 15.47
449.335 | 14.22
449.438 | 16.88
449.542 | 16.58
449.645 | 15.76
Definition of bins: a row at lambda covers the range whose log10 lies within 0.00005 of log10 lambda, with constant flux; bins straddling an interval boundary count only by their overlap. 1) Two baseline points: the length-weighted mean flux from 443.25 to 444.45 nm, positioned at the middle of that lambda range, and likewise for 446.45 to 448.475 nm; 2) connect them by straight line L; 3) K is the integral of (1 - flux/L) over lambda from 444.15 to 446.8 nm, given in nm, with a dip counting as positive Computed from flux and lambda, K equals 0.117 nm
